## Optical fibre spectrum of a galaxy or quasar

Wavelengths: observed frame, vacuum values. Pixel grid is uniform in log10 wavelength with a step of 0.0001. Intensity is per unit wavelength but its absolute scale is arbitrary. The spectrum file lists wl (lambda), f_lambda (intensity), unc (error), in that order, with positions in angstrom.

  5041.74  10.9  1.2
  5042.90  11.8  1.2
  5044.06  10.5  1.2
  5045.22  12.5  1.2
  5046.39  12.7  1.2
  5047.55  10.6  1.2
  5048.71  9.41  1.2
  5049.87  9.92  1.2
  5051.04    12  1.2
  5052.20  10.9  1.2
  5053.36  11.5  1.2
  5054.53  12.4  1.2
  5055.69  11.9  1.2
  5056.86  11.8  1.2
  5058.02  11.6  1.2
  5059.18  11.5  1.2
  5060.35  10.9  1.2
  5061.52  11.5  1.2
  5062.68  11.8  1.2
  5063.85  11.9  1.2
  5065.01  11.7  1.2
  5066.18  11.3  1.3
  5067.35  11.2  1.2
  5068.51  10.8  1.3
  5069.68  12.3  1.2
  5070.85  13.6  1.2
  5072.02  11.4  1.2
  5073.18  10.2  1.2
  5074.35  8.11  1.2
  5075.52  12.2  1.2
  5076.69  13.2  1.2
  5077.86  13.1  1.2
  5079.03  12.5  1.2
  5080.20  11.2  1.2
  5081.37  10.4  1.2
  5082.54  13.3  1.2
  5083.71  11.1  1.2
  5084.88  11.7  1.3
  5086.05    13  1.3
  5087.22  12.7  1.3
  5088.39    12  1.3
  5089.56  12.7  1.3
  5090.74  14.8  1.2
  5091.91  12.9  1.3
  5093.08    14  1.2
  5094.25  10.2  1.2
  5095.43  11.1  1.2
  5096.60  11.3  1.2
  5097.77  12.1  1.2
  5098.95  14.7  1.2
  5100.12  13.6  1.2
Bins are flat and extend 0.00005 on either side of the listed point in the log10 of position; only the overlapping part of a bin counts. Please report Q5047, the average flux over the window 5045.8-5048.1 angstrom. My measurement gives 11.6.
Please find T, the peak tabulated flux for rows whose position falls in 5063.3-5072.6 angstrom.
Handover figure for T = 13.6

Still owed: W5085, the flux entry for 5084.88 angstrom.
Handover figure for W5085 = 11.7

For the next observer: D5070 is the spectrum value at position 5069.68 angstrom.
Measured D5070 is 12.3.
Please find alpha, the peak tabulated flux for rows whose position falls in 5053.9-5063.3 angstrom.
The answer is 12.4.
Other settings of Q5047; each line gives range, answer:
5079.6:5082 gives 10.9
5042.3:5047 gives 11.9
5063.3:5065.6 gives 11.8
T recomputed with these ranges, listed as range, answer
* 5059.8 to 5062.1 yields 11.5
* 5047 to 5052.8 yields 12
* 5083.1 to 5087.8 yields 13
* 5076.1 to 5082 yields 13.2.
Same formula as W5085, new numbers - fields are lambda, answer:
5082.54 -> 13.3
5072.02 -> 11.4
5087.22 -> 12.7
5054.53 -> 12.4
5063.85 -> 11.9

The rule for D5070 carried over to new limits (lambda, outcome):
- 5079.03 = 12.5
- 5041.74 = 10.9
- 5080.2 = 11.2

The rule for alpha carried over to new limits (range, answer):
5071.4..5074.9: 11.4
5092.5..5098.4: 14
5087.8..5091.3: 14.8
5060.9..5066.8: 11.9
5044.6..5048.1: 12.7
